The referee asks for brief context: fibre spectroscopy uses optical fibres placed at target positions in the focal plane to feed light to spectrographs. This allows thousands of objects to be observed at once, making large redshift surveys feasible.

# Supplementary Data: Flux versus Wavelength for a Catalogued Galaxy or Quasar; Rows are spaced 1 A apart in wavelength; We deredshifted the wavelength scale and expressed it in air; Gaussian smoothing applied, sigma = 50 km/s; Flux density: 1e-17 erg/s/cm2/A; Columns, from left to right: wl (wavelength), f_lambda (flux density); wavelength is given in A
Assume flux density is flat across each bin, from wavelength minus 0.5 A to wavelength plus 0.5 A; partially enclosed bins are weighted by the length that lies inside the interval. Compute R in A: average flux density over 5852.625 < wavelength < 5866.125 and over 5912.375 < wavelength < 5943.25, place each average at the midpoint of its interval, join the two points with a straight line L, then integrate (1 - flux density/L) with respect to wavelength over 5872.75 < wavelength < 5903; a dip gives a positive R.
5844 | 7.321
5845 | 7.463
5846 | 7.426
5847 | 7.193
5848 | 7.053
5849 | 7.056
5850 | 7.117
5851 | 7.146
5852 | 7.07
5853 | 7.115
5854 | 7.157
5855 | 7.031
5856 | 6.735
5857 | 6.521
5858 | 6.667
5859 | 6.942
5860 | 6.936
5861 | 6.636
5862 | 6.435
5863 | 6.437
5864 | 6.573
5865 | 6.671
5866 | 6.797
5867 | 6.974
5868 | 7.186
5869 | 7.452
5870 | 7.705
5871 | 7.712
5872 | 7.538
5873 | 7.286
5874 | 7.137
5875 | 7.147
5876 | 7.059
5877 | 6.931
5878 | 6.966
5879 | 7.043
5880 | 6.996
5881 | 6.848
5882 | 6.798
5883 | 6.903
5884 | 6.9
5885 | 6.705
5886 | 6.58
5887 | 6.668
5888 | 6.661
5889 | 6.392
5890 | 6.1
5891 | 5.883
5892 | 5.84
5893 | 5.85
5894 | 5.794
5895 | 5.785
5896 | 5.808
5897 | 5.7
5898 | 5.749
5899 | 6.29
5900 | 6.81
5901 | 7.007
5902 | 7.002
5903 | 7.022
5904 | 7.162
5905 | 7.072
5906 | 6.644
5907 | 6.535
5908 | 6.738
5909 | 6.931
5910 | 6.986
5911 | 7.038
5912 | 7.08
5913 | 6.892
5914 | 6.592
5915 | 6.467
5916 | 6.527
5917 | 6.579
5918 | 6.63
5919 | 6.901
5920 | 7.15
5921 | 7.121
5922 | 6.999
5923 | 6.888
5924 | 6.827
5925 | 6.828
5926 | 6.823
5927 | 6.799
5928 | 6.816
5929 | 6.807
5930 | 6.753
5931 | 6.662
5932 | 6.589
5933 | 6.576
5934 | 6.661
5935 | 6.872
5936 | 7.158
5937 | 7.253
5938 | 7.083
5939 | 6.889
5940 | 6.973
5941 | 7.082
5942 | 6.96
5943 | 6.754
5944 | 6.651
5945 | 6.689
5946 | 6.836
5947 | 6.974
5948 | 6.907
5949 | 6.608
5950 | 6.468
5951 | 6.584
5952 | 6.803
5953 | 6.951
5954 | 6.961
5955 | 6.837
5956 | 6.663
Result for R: 1.0 A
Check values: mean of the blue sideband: 6.76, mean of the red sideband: 6.84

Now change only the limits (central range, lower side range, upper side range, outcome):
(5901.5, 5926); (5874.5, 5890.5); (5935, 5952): -0.1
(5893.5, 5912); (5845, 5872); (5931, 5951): 0.9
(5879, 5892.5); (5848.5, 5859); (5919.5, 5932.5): 0.7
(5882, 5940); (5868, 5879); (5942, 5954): 2.9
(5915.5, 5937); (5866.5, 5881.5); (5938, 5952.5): 0.3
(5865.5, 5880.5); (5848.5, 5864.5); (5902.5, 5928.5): -0.8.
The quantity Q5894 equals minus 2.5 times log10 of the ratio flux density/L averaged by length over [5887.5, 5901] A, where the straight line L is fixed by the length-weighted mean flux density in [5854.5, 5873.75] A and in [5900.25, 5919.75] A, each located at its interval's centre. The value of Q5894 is 0.13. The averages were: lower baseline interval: 6.96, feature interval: 6.09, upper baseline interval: 6.84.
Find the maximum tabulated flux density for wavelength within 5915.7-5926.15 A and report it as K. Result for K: 7.15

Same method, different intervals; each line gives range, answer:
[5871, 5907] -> 7.712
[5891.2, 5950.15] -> 7.253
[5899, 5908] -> 7.162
